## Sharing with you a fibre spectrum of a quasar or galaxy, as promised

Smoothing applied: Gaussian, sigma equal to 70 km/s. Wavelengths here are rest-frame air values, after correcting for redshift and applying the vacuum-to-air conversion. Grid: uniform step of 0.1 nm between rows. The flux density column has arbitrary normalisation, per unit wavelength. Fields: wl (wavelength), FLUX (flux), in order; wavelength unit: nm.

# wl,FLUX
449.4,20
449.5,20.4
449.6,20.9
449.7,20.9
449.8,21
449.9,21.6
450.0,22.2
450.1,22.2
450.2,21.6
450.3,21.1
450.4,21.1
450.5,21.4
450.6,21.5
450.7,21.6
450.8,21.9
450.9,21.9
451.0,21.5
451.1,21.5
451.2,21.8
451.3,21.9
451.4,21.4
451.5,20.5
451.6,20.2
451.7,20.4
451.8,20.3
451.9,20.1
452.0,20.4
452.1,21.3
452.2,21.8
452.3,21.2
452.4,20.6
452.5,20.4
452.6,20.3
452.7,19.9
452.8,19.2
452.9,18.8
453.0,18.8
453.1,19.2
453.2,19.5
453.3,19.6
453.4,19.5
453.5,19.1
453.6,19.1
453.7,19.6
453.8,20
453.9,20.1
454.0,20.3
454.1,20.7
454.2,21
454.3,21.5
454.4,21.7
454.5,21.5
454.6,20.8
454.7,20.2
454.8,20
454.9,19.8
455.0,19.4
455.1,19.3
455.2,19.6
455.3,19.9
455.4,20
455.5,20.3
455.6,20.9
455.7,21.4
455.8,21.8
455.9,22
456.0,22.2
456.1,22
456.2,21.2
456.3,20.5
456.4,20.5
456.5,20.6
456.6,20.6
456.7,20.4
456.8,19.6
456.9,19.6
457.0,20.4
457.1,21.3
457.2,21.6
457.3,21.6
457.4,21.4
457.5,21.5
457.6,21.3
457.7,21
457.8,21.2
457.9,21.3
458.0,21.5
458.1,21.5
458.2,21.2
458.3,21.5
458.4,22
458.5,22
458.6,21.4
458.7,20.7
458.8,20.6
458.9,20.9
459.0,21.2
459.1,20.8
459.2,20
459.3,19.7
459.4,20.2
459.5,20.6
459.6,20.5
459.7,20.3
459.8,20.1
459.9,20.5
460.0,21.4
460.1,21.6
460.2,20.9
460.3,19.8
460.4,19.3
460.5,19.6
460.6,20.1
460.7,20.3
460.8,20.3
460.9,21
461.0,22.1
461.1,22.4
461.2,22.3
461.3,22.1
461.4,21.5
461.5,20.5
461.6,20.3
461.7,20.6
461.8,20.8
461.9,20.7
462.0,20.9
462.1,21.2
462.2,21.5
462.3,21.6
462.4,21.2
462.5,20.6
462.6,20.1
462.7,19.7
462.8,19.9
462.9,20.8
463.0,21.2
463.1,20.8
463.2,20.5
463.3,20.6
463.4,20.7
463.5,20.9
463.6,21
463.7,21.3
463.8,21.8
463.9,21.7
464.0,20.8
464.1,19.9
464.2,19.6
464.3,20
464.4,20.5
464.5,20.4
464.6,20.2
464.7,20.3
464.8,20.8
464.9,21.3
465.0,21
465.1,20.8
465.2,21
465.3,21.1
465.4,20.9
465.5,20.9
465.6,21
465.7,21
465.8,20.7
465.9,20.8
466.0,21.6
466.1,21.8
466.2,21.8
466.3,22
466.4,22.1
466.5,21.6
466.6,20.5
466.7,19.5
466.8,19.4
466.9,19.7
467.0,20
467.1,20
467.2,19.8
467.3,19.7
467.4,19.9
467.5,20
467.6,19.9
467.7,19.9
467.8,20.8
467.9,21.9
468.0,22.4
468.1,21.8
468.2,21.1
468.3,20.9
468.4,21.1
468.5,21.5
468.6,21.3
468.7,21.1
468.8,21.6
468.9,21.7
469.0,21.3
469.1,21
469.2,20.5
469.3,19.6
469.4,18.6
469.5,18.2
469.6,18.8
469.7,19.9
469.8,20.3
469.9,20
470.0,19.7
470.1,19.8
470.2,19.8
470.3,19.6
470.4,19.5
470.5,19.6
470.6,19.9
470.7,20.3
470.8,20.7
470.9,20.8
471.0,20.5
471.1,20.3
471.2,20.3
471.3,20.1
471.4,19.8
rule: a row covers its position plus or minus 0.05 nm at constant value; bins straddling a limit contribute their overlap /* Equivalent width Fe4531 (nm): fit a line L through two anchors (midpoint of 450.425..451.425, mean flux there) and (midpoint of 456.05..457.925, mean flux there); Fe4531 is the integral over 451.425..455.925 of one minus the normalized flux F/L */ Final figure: 0.22 nm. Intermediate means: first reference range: 21.6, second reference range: 20.9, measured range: 20.3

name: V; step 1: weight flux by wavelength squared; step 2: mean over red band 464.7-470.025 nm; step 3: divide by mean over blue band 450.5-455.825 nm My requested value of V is 1.1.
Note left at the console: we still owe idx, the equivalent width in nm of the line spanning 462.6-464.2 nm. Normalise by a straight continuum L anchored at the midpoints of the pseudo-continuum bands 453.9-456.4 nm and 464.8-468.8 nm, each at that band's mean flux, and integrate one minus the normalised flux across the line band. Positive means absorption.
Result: 0.009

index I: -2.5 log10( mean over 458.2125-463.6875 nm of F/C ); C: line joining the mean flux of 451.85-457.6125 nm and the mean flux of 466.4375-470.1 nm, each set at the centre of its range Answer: -0.02 mag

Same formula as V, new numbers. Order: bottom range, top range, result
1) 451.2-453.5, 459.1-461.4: 1.06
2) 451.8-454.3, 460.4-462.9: 1.08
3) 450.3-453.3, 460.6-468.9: 1.07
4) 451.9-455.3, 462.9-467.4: 1.08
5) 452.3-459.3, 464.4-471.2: 1.05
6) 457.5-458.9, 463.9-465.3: 0.99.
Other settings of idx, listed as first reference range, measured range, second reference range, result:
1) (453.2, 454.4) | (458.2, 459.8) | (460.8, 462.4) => 0.00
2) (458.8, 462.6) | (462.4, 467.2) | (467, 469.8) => -0.02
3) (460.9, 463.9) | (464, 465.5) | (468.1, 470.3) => 0.02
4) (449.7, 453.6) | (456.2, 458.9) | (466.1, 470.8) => -0.05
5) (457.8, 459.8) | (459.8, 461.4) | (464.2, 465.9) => 0.00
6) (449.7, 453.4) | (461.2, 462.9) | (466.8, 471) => -0.03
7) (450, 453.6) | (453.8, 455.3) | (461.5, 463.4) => 0.02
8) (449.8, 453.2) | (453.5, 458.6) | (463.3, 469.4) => 0.01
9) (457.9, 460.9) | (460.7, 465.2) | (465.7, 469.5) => -0.03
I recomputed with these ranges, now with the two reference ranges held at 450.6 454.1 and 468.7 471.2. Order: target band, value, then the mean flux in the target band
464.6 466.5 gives -0.05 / 21.1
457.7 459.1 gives -0.05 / 21.3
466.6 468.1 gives -0.01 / 20.3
